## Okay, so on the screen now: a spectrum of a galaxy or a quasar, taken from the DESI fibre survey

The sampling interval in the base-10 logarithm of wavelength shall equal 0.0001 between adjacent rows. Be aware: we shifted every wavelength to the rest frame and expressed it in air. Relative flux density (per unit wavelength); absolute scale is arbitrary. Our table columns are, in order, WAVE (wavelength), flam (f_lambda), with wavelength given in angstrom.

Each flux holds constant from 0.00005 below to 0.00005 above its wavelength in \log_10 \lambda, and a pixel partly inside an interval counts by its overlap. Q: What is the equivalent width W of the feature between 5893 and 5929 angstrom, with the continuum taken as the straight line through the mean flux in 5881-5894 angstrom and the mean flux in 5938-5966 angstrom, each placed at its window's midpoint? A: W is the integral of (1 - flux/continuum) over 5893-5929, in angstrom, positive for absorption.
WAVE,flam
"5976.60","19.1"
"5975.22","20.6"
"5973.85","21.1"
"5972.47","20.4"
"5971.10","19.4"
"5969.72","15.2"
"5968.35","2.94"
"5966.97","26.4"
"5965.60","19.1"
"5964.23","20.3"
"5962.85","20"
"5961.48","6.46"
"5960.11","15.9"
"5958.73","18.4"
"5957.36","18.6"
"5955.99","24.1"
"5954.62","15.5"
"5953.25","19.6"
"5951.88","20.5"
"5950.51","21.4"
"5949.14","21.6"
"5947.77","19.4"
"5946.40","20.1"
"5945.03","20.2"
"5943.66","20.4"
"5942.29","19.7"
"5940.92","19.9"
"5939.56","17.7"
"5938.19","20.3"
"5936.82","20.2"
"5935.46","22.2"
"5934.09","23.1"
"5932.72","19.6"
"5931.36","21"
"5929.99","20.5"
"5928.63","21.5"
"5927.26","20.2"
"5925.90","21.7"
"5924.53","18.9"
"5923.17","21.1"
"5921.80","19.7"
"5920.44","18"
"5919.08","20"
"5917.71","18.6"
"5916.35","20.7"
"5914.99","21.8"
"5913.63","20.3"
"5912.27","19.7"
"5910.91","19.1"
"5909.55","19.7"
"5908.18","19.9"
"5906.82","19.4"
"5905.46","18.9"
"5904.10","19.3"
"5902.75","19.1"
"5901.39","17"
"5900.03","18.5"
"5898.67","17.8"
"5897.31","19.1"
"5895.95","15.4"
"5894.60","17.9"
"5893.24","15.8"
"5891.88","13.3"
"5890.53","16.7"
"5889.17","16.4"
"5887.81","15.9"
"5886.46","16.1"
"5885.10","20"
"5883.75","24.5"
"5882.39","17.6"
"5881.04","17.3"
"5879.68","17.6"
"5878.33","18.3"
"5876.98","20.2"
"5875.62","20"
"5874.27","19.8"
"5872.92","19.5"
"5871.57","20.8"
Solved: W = -2.6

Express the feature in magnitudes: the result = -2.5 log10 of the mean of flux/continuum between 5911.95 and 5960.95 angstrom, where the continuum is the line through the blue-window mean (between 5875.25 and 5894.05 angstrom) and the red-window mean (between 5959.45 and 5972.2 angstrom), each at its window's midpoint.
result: -0.19 mag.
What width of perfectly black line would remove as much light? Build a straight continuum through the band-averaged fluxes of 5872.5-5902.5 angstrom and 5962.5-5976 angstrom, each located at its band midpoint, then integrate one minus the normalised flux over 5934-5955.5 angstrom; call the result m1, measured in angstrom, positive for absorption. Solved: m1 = -2.0 angstrom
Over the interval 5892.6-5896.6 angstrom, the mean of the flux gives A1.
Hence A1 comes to 16.4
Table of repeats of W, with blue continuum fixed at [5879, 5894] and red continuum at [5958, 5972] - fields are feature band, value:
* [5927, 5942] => -3.3 angstrom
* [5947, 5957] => -2.2 angstrom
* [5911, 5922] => -1.8 angstrom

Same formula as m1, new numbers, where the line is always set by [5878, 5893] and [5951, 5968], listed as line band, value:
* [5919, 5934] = -1.9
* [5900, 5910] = -0.7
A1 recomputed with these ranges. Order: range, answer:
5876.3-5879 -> 19.3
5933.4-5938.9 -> 21.4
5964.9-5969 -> 16.3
